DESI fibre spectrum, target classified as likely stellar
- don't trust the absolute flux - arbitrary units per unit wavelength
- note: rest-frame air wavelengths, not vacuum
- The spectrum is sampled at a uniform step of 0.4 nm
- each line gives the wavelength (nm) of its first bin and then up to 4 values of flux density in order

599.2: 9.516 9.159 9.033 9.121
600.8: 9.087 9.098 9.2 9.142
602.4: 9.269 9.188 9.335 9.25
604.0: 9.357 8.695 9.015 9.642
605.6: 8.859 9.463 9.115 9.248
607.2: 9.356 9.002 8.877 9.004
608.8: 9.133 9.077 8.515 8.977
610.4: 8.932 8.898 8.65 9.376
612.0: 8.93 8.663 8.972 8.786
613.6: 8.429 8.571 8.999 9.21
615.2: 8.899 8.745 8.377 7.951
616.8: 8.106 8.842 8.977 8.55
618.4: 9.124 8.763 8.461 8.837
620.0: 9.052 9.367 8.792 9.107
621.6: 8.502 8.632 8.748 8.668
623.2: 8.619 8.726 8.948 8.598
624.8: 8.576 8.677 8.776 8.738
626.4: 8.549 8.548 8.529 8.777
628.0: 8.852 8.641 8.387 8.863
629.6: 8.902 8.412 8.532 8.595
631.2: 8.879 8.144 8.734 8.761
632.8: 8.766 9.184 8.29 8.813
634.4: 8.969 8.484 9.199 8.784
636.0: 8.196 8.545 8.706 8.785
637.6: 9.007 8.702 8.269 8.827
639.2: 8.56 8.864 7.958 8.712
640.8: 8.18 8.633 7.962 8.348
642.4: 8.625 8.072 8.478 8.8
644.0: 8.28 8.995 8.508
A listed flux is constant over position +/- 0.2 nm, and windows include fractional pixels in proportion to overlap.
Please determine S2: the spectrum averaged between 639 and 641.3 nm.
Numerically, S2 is 8.48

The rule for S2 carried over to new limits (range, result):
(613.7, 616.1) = 8.8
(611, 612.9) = 8.92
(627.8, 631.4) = 8.67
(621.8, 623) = 8.68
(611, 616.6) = 8.75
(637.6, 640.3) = 8.57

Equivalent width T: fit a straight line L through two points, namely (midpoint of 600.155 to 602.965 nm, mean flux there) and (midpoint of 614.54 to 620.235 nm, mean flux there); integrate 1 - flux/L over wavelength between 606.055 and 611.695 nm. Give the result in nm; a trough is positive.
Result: -0.04 nm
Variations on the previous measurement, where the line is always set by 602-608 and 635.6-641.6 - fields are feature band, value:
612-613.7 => 0.054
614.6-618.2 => 0.138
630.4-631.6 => 0.013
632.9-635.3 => -0.046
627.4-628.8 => 0.008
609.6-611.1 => 0.037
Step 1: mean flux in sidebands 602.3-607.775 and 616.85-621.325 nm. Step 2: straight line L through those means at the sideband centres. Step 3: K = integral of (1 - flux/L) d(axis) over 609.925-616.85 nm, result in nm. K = 0.19 nm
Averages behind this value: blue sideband 9.2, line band 8.76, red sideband 8.87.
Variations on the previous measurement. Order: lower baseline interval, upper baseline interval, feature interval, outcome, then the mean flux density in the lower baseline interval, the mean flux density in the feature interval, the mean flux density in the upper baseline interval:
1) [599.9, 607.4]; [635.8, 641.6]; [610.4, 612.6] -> 0.033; 9.18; 8.91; 8.55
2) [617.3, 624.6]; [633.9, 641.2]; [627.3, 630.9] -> 0.026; 8.8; 8.66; 8.64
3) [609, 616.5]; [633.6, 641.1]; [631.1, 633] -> 0.005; 8.8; 8.65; 8.63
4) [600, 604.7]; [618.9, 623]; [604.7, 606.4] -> -0.028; 9.15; 9.24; 8.82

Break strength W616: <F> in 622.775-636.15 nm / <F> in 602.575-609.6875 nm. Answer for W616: 1.0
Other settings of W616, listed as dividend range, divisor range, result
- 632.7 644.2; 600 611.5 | 0.94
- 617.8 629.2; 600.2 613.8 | 0.97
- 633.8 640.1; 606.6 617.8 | 0.98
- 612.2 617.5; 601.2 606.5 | 0.94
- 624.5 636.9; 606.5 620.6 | 0.98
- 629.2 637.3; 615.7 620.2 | 1.01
